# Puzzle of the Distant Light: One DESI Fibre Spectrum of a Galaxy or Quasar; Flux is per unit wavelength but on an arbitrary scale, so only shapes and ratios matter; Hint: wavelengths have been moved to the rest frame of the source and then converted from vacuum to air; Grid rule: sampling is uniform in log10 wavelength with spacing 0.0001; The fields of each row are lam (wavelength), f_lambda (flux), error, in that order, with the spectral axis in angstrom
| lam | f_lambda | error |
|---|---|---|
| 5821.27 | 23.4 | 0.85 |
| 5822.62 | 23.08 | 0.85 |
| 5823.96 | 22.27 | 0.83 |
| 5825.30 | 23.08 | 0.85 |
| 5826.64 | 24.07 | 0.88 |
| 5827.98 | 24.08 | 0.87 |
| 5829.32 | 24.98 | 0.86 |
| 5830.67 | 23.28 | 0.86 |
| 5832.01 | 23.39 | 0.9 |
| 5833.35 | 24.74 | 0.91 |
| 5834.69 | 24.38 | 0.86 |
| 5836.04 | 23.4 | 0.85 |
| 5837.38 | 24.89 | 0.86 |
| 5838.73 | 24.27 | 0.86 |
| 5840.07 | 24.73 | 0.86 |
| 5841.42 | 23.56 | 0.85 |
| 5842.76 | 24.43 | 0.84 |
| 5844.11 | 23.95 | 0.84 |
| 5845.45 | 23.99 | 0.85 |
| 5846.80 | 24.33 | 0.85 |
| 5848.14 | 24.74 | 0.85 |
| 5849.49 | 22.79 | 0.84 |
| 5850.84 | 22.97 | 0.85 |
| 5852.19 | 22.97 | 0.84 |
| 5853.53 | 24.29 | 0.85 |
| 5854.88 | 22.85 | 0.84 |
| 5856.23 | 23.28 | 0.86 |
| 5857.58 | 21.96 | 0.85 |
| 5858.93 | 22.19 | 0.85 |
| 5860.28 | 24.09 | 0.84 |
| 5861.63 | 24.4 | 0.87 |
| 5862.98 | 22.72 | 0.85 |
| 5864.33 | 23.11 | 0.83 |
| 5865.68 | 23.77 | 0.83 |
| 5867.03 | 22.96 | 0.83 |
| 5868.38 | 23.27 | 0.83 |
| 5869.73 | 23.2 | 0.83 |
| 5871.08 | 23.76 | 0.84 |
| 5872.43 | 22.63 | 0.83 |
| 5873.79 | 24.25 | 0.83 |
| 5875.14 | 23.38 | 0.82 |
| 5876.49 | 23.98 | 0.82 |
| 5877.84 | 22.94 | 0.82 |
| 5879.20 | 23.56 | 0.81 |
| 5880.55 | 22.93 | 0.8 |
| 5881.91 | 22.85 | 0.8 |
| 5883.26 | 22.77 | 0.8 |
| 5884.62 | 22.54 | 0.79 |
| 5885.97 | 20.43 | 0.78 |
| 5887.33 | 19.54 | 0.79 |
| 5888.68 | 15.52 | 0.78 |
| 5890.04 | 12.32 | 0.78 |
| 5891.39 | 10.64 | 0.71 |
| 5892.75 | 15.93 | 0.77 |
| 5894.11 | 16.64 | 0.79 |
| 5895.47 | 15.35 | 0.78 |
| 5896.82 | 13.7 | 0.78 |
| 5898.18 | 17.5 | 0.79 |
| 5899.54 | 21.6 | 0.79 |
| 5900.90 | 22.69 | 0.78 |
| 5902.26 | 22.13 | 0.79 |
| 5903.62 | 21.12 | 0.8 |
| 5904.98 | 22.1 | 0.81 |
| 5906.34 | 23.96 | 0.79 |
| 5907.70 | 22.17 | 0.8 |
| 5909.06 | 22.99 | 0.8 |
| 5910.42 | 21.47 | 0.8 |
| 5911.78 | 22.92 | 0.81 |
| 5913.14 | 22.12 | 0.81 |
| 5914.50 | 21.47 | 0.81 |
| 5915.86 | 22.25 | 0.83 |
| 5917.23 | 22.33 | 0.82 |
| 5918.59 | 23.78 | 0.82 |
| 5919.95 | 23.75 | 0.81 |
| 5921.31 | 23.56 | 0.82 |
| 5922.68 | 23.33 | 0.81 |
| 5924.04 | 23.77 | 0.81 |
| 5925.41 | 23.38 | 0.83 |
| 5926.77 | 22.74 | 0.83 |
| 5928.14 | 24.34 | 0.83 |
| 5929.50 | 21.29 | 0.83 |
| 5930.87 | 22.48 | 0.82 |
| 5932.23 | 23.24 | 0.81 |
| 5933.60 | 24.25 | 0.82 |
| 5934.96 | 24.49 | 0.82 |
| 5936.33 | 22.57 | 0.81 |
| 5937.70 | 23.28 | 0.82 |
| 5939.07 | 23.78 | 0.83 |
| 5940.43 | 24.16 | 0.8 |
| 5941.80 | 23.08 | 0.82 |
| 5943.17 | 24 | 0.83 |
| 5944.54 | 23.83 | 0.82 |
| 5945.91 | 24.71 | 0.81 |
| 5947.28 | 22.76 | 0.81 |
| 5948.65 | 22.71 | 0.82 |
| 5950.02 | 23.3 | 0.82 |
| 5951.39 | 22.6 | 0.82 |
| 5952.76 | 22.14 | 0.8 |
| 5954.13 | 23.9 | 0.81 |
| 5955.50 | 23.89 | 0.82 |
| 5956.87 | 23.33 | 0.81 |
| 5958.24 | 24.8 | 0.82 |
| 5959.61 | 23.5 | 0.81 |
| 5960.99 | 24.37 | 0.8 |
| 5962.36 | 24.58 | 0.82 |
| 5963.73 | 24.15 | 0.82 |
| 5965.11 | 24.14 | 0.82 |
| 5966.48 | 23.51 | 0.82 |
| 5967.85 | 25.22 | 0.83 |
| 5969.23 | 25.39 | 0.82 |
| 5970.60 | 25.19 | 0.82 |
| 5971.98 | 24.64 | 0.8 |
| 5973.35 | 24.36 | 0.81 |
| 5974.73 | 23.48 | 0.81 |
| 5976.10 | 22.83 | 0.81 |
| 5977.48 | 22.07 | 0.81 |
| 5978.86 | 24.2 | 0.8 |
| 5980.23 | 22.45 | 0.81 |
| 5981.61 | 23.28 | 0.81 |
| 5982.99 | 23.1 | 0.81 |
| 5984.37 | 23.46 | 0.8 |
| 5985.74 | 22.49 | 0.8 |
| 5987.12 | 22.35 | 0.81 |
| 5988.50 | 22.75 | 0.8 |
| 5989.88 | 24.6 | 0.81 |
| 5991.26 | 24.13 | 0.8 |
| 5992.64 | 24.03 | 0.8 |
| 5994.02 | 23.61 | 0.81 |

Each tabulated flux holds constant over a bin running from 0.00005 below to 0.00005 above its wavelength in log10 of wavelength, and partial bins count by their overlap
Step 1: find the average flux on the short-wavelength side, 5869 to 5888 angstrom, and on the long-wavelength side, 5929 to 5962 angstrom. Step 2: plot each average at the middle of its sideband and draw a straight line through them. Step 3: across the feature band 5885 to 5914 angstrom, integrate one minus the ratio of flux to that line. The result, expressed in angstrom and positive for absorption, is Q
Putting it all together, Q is 4.7 angstrom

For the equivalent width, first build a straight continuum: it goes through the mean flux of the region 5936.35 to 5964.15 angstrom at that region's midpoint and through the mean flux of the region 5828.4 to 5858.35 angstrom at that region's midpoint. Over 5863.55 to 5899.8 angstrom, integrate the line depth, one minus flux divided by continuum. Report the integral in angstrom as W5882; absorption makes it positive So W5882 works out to 5.1 angstrom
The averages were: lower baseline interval 23.8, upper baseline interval 23.6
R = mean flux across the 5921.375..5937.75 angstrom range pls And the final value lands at 23.3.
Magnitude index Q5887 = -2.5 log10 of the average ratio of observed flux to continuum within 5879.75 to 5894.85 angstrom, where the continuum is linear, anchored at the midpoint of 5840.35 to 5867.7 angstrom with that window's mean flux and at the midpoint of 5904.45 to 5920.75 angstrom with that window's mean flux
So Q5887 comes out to 0.243 mag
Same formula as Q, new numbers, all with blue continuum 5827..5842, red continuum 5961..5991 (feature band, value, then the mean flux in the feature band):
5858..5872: 0.4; 23.3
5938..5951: 0.2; 23.6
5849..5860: 0.5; 22.9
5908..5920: 0.7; 22.5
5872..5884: 0.4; 23.2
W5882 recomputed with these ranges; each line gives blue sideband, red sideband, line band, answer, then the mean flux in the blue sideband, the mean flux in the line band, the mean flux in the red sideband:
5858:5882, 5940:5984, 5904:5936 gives 0.8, 23.3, 22.9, 23.7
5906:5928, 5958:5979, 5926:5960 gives 0.2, 22.9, 23.4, 24.1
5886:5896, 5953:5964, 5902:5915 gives -3.4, 15.5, 22.3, 24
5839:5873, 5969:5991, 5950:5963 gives -0.1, 23.5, 23.7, 23.5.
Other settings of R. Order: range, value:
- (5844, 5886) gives 23.3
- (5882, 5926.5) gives 20.6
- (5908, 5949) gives 23.2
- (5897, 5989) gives 23.1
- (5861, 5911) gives 21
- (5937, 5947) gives 23.8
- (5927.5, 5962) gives 23.5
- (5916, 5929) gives 23.4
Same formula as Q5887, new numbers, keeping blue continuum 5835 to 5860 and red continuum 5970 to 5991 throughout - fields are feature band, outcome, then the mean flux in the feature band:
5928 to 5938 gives 0.015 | 23.2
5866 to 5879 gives 0.010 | 23.4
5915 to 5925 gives 0.015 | 23.2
